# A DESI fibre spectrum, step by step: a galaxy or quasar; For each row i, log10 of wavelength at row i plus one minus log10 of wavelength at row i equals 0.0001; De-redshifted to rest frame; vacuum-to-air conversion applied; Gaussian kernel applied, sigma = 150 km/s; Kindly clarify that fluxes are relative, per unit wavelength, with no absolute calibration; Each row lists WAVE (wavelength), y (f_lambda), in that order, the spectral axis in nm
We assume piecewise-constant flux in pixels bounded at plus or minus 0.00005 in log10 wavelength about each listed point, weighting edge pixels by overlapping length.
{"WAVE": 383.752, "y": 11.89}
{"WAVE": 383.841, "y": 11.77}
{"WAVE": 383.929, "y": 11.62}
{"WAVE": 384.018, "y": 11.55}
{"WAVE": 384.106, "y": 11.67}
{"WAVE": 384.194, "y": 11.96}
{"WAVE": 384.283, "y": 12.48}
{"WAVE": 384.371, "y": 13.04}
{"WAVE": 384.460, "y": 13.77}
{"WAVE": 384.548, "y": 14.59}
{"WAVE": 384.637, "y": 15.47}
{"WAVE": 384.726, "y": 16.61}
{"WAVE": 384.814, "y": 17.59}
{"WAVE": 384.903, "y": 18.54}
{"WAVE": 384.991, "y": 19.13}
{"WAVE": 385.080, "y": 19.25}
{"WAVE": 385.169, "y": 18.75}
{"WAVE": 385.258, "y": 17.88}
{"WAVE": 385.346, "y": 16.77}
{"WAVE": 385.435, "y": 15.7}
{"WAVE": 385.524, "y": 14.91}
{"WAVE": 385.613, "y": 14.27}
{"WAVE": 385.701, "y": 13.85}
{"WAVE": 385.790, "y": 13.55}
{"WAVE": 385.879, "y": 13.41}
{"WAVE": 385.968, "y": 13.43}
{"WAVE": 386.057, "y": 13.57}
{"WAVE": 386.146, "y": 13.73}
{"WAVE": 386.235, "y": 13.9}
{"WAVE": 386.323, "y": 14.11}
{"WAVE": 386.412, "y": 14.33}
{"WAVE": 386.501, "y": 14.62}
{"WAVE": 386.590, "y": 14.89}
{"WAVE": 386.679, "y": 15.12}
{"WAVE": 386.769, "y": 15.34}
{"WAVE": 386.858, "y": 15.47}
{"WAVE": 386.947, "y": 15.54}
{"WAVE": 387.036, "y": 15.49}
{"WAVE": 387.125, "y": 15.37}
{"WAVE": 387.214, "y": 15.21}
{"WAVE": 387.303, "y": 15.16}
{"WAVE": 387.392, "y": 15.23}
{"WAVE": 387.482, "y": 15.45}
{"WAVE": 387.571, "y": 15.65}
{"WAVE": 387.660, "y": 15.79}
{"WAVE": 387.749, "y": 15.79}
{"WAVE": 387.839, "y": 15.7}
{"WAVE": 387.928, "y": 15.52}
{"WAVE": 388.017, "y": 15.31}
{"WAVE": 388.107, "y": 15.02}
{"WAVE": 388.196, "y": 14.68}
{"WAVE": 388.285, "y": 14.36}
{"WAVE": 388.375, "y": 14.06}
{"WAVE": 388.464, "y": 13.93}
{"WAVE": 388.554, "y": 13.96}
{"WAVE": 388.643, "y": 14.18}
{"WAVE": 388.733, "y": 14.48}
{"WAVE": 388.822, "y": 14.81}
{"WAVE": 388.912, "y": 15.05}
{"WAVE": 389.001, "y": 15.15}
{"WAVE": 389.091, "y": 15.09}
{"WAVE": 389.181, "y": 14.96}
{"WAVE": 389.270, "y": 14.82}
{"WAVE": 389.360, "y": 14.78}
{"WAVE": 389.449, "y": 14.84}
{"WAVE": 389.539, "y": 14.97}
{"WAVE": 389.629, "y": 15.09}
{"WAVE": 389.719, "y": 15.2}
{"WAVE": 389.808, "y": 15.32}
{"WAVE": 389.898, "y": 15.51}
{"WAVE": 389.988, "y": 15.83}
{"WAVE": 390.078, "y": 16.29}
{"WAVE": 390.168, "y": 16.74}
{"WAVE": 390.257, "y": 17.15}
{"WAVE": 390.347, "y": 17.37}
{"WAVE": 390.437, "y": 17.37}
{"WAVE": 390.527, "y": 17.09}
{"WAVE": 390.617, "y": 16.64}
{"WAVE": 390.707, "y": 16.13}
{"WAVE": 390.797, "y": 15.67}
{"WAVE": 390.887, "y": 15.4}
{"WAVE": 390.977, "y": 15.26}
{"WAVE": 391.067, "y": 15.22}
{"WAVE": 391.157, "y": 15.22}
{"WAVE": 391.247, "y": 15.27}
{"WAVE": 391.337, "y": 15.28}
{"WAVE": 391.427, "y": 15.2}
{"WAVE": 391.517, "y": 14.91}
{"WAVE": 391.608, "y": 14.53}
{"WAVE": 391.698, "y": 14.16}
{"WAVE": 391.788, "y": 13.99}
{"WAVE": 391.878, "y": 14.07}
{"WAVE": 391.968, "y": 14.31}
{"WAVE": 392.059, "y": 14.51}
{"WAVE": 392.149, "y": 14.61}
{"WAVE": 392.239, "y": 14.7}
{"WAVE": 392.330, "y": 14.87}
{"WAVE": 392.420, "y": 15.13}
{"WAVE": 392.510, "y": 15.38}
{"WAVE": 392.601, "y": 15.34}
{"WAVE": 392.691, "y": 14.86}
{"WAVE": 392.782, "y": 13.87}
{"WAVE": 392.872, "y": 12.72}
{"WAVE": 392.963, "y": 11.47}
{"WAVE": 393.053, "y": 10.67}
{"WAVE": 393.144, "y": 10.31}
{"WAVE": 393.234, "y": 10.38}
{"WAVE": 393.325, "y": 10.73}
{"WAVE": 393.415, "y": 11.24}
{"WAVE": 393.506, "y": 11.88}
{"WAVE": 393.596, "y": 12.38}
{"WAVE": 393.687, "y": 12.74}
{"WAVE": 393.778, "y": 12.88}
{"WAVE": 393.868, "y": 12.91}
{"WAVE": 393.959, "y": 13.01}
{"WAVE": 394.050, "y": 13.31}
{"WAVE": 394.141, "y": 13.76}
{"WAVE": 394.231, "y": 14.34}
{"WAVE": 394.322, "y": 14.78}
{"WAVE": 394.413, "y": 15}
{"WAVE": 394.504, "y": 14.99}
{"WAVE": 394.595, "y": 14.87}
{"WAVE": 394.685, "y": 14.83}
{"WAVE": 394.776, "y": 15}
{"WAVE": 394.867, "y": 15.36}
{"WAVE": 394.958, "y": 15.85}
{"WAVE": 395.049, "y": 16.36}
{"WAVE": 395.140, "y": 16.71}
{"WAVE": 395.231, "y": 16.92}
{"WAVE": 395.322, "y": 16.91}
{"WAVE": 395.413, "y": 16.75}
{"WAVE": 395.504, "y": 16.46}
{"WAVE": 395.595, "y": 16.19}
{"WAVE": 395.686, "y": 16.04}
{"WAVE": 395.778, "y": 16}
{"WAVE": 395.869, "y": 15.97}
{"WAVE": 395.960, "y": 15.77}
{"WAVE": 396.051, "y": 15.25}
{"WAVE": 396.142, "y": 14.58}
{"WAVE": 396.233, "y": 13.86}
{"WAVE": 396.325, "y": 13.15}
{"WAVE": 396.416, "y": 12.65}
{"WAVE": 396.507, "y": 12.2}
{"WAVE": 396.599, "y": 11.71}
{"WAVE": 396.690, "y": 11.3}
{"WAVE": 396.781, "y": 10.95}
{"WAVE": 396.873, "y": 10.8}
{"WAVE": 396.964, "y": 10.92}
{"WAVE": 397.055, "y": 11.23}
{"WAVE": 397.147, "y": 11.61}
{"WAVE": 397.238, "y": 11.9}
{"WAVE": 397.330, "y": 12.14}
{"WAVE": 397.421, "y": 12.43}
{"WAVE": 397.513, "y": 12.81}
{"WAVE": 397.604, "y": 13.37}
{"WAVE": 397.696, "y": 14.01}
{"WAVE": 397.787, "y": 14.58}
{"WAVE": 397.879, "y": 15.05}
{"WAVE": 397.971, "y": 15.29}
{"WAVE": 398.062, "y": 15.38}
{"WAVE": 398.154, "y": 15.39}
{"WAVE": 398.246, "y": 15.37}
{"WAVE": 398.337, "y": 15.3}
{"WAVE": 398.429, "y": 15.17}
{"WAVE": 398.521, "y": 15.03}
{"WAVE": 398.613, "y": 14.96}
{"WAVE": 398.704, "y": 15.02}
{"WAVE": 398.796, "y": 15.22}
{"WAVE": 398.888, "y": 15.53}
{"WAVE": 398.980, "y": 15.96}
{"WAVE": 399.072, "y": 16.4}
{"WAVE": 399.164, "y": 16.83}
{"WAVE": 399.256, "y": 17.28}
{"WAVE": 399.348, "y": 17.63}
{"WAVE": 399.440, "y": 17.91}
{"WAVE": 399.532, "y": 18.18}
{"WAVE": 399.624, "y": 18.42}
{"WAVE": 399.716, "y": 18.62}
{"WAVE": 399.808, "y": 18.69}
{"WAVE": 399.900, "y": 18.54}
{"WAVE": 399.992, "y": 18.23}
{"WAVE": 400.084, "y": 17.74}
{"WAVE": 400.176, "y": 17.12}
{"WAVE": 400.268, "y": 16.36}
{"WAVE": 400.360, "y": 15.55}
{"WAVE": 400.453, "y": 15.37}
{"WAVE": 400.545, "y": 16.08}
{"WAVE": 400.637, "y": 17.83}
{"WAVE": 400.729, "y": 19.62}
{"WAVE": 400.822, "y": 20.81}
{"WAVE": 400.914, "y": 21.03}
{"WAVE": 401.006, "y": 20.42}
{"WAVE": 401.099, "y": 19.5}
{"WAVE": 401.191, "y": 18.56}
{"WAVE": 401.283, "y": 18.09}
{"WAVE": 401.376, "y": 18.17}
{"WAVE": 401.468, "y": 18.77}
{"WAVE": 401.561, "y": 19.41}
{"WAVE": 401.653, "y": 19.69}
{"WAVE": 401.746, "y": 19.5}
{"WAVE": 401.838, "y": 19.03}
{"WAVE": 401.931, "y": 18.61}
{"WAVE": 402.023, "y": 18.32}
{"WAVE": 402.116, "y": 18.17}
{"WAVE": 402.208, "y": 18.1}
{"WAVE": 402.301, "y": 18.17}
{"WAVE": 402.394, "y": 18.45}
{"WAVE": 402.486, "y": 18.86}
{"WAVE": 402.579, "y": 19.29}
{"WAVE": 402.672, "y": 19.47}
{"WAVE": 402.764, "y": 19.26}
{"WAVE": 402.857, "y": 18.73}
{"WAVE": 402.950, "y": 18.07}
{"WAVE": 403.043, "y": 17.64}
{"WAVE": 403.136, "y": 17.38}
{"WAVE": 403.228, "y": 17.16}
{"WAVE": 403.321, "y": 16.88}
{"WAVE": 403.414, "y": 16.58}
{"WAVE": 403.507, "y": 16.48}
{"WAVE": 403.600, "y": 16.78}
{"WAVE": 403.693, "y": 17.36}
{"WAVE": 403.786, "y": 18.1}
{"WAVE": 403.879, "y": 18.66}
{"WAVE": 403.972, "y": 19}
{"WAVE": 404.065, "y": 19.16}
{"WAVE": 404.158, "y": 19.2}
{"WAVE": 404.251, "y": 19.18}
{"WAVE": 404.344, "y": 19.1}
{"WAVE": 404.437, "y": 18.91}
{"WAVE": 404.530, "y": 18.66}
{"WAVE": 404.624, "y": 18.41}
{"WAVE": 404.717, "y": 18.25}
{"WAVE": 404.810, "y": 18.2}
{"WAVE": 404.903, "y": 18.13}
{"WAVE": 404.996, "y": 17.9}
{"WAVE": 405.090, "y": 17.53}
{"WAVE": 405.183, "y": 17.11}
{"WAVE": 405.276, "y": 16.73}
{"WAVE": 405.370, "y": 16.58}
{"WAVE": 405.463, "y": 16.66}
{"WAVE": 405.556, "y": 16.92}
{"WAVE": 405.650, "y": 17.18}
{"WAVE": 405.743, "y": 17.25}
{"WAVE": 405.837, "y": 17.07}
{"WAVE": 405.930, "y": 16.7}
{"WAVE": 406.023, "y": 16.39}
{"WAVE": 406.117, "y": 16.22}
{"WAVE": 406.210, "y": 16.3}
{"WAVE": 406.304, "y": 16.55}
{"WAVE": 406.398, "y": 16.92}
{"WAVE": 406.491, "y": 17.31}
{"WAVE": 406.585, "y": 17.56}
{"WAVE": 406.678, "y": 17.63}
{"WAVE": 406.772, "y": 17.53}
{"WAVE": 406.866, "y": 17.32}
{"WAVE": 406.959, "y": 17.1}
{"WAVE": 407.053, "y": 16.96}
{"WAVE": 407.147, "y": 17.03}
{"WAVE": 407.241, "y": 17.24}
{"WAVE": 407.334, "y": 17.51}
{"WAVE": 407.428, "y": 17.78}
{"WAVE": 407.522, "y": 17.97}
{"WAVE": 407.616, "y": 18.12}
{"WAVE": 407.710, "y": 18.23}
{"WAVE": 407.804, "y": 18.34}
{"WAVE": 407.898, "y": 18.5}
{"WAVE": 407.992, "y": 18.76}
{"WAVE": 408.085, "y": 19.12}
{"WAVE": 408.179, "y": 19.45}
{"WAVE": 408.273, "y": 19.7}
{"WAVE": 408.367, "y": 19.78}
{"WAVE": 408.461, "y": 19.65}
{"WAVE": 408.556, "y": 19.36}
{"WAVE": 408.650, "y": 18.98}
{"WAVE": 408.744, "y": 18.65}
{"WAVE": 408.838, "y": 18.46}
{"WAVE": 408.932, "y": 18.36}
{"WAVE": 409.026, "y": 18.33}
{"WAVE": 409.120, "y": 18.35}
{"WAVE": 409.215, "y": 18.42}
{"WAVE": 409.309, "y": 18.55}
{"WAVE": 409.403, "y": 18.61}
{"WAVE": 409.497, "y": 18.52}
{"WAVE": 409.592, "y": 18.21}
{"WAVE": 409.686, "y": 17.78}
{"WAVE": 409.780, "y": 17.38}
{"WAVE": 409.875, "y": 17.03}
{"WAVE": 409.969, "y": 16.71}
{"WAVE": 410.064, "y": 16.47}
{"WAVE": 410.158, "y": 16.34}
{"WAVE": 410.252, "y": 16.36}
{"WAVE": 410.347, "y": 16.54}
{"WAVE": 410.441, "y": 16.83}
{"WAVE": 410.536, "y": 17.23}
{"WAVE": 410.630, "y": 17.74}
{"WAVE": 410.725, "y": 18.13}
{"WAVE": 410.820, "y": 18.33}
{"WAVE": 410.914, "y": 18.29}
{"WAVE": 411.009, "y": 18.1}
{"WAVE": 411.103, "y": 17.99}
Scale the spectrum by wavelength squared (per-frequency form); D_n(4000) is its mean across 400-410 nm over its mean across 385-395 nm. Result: 1.3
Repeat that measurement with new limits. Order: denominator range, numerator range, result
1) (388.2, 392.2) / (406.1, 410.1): 1.29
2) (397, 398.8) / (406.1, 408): 1.30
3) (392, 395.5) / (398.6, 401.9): 1.32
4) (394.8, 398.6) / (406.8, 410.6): 1.34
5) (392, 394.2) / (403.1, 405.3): 1.45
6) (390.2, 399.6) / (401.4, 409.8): 1.31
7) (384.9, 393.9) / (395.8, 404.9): 1.19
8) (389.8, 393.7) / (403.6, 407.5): 1.30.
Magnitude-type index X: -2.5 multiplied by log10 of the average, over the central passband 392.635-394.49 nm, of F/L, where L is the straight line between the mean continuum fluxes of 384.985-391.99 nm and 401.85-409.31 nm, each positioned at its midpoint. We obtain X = 0.254 mag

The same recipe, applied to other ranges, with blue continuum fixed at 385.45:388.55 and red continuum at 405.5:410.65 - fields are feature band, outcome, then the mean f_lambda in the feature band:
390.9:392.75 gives 0.04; 14.8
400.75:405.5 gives -0.08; 18.4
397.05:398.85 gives 0.16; 14.1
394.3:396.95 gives 0.09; 14.7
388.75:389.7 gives 0.01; 14.9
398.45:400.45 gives -0.02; 16.9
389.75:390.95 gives -0.08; 16.3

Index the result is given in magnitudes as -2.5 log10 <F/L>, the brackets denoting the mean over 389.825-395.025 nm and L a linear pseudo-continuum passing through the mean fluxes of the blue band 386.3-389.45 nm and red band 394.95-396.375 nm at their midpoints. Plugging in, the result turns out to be 0.072 mag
